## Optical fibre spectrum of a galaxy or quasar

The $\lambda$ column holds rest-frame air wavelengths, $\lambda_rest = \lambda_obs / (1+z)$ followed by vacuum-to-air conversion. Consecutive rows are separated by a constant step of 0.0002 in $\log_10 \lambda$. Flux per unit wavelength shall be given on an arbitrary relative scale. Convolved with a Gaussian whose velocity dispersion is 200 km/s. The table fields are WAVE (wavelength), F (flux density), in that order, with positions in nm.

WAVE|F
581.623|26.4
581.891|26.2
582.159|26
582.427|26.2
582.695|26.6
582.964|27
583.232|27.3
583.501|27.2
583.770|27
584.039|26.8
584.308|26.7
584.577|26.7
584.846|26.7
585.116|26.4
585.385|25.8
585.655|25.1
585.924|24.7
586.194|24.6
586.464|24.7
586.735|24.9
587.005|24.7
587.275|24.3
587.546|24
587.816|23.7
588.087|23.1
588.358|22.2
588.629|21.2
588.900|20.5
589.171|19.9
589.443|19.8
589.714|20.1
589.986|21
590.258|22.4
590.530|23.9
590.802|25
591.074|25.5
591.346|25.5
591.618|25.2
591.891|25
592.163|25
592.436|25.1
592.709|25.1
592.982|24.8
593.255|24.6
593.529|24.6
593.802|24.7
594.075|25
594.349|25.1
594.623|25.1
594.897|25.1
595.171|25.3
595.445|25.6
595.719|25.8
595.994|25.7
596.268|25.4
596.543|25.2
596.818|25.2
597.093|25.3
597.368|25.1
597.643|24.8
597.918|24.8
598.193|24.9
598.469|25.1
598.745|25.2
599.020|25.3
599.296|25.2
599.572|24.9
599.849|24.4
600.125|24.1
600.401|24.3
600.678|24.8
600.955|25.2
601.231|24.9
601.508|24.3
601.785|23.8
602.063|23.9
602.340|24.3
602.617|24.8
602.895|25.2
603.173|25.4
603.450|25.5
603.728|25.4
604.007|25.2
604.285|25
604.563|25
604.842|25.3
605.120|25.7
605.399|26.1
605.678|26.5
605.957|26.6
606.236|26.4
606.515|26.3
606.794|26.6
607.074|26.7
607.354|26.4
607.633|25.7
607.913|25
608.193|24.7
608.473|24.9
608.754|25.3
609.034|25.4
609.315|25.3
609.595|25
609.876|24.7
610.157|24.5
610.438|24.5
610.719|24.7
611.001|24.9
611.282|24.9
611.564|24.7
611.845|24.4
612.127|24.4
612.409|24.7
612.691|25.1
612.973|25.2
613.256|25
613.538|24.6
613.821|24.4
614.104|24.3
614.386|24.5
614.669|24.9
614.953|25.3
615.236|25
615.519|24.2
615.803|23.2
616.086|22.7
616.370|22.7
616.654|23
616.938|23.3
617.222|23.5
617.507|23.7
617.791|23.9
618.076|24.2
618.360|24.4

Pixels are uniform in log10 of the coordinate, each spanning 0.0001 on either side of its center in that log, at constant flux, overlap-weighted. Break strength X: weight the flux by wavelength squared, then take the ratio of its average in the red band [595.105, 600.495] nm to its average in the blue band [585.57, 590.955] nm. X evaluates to 1.1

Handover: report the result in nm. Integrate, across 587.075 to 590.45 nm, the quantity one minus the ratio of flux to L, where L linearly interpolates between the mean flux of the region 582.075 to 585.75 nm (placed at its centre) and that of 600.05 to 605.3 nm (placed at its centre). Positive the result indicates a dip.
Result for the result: 0.54 nm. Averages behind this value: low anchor 26.6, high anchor 24.9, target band 21.9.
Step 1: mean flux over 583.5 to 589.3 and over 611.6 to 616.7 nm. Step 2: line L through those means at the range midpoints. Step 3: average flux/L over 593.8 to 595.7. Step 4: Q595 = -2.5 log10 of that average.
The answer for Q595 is -0.03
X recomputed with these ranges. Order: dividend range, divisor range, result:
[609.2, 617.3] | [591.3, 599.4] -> 1.03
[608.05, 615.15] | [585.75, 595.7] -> 1.11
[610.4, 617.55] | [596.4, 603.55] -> 1.02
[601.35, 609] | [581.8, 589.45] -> 1.09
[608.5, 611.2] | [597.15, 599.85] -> 1.03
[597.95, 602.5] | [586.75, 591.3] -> 1.13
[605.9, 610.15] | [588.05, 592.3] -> 1.19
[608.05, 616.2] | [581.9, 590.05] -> 1.10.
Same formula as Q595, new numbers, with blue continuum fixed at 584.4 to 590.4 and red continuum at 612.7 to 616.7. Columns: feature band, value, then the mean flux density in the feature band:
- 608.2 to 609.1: -0.04 mag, 25.1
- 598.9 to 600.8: -0.04 mag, 24.7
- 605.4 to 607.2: -0.11 mag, 26.5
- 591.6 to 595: -0.06 mag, 24.9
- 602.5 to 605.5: -0.06 mag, 25.3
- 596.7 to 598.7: -0.06 mag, 25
